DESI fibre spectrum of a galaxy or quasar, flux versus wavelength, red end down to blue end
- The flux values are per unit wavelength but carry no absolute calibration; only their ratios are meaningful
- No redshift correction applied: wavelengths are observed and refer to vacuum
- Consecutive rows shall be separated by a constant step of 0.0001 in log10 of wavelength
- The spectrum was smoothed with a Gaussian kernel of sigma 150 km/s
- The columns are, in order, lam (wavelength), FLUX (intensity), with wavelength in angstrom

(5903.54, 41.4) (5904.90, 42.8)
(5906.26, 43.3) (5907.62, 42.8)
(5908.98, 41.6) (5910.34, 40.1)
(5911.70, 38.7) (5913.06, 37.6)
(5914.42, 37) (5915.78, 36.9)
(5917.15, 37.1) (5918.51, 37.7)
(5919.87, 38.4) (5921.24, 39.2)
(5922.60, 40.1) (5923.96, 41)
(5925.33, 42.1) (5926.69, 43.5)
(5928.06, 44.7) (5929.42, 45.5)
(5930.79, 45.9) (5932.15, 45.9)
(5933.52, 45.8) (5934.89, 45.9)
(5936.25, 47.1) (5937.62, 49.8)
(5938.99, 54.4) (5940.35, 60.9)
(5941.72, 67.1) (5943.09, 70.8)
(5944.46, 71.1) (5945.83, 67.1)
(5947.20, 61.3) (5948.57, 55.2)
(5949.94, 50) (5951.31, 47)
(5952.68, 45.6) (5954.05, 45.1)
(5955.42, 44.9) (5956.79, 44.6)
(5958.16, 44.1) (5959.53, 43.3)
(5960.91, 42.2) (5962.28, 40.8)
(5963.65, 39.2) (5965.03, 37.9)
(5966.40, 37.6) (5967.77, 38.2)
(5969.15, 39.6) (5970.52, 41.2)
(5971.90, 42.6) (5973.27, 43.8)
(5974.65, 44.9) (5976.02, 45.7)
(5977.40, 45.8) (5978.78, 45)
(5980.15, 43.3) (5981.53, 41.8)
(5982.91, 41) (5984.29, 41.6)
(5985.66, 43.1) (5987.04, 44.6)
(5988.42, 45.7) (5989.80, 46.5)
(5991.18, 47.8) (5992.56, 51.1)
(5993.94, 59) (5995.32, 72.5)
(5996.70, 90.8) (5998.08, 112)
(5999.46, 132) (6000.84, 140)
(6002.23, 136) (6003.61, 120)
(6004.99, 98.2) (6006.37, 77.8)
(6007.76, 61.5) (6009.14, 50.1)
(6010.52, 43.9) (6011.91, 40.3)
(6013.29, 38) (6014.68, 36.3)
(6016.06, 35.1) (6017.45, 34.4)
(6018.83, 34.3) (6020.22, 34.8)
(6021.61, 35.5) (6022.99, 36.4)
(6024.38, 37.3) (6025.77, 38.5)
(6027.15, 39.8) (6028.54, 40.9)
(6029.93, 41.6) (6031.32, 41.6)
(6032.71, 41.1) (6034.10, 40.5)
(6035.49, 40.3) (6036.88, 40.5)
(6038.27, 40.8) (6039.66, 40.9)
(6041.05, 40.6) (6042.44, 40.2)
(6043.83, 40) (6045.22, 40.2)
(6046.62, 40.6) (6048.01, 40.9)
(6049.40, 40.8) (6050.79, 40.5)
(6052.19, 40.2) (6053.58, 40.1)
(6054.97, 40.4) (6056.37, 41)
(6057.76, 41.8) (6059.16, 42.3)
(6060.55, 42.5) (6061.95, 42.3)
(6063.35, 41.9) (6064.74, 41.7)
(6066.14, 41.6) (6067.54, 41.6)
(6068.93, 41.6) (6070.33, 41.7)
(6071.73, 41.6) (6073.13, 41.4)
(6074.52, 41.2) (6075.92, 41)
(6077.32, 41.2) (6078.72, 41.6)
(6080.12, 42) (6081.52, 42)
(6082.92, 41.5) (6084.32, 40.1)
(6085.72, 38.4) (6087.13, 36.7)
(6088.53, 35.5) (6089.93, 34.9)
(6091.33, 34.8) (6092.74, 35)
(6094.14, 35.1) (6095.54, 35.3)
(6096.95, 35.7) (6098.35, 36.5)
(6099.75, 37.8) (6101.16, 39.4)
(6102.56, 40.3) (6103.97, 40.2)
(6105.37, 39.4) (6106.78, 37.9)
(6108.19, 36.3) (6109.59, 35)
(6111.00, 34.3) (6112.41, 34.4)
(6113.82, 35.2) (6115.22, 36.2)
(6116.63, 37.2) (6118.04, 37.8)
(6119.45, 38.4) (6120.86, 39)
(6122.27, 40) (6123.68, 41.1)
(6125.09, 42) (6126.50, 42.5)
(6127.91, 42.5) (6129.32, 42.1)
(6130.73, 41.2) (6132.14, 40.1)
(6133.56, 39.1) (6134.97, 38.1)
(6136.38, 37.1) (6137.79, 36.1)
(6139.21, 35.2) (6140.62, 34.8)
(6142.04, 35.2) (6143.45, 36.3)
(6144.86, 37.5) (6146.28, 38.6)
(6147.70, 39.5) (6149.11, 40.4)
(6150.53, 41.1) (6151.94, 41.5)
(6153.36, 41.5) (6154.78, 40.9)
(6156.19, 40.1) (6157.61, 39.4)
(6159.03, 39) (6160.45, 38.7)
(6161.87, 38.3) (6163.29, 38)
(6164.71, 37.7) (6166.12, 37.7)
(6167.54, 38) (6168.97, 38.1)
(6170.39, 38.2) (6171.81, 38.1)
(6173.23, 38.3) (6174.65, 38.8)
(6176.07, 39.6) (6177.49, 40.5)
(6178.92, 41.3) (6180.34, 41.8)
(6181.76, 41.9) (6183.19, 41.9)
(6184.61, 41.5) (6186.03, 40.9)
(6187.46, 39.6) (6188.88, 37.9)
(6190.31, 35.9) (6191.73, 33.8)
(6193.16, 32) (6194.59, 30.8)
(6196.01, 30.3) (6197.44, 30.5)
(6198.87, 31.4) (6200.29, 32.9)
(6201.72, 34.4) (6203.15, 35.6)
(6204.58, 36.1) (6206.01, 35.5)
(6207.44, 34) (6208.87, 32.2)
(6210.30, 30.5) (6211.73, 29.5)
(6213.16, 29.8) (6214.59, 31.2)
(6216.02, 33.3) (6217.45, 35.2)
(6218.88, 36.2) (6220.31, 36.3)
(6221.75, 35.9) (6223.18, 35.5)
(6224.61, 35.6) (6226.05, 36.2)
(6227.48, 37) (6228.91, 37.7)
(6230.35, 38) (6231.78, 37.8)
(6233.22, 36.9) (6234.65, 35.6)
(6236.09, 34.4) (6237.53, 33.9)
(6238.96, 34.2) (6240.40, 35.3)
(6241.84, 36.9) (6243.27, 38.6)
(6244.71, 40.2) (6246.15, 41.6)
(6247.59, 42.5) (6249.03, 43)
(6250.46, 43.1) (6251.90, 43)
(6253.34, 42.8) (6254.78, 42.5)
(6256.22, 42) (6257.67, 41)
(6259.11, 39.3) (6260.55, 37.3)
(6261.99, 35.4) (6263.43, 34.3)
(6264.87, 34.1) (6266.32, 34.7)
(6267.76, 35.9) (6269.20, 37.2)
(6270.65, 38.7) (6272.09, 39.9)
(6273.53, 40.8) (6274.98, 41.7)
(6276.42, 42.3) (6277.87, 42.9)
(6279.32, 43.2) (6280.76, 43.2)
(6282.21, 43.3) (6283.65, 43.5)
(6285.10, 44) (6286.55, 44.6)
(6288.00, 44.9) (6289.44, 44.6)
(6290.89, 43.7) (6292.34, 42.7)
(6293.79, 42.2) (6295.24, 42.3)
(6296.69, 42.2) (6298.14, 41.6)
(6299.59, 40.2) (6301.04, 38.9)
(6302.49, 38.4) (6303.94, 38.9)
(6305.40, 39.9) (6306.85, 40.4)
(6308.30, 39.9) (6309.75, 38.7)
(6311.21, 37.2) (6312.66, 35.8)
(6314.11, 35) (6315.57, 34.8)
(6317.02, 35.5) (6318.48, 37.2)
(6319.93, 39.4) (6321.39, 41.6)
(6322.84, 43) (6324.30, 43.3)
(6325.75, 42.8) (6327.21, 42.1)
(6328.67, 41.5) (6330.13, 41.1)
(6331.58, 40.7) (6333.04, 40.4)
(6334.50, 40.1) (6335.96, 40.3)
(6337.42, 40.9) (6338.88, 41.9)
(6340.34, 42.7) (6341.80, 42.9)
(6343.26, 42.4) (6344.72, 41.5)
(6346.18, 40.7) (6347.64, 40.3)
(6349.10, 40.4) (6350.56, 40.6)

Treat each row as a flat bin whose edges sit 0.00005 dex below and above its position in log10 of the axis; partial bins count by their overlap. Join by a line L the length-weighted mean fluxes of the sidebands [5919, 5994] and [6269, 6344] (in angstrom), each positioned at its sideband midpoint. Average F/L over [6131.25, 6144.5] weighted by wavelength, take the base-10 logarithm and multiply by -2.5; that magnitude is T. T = 0.18 mag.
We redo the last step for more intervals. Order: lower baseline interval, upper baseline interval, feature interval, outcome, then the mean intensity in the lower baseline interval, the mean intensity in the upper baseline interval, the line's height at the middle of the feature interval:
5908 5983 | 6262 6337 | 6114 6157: 0.097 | 45.6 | 40.3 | 42.7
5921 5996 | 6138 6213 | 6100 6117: 0.089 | 47.5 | 37.1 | 40.3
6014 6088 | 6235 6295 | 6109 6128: 0.055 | 40.1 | 40.2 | 40.1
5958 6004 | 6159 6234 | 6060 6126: 0.199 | 58.1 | 36.3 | 46.7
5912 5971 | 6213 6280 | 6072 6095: 0.093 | 46.3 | 38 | 42.4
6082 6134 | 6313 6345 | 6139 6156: -0.005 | 38.1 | 40.4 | 38.5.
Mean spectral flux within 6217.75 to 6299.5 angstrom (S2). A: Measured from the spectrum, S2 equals 39.5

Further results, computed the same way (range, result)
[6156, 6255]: 37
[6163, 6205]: 37.1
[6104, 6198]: 38.3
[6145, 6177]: 39.1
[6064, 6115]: 38.6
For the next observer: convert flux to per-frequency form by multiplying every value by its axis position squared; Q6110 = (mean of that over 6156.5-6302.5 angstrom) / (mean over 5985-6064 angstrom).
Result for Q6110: 0.8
